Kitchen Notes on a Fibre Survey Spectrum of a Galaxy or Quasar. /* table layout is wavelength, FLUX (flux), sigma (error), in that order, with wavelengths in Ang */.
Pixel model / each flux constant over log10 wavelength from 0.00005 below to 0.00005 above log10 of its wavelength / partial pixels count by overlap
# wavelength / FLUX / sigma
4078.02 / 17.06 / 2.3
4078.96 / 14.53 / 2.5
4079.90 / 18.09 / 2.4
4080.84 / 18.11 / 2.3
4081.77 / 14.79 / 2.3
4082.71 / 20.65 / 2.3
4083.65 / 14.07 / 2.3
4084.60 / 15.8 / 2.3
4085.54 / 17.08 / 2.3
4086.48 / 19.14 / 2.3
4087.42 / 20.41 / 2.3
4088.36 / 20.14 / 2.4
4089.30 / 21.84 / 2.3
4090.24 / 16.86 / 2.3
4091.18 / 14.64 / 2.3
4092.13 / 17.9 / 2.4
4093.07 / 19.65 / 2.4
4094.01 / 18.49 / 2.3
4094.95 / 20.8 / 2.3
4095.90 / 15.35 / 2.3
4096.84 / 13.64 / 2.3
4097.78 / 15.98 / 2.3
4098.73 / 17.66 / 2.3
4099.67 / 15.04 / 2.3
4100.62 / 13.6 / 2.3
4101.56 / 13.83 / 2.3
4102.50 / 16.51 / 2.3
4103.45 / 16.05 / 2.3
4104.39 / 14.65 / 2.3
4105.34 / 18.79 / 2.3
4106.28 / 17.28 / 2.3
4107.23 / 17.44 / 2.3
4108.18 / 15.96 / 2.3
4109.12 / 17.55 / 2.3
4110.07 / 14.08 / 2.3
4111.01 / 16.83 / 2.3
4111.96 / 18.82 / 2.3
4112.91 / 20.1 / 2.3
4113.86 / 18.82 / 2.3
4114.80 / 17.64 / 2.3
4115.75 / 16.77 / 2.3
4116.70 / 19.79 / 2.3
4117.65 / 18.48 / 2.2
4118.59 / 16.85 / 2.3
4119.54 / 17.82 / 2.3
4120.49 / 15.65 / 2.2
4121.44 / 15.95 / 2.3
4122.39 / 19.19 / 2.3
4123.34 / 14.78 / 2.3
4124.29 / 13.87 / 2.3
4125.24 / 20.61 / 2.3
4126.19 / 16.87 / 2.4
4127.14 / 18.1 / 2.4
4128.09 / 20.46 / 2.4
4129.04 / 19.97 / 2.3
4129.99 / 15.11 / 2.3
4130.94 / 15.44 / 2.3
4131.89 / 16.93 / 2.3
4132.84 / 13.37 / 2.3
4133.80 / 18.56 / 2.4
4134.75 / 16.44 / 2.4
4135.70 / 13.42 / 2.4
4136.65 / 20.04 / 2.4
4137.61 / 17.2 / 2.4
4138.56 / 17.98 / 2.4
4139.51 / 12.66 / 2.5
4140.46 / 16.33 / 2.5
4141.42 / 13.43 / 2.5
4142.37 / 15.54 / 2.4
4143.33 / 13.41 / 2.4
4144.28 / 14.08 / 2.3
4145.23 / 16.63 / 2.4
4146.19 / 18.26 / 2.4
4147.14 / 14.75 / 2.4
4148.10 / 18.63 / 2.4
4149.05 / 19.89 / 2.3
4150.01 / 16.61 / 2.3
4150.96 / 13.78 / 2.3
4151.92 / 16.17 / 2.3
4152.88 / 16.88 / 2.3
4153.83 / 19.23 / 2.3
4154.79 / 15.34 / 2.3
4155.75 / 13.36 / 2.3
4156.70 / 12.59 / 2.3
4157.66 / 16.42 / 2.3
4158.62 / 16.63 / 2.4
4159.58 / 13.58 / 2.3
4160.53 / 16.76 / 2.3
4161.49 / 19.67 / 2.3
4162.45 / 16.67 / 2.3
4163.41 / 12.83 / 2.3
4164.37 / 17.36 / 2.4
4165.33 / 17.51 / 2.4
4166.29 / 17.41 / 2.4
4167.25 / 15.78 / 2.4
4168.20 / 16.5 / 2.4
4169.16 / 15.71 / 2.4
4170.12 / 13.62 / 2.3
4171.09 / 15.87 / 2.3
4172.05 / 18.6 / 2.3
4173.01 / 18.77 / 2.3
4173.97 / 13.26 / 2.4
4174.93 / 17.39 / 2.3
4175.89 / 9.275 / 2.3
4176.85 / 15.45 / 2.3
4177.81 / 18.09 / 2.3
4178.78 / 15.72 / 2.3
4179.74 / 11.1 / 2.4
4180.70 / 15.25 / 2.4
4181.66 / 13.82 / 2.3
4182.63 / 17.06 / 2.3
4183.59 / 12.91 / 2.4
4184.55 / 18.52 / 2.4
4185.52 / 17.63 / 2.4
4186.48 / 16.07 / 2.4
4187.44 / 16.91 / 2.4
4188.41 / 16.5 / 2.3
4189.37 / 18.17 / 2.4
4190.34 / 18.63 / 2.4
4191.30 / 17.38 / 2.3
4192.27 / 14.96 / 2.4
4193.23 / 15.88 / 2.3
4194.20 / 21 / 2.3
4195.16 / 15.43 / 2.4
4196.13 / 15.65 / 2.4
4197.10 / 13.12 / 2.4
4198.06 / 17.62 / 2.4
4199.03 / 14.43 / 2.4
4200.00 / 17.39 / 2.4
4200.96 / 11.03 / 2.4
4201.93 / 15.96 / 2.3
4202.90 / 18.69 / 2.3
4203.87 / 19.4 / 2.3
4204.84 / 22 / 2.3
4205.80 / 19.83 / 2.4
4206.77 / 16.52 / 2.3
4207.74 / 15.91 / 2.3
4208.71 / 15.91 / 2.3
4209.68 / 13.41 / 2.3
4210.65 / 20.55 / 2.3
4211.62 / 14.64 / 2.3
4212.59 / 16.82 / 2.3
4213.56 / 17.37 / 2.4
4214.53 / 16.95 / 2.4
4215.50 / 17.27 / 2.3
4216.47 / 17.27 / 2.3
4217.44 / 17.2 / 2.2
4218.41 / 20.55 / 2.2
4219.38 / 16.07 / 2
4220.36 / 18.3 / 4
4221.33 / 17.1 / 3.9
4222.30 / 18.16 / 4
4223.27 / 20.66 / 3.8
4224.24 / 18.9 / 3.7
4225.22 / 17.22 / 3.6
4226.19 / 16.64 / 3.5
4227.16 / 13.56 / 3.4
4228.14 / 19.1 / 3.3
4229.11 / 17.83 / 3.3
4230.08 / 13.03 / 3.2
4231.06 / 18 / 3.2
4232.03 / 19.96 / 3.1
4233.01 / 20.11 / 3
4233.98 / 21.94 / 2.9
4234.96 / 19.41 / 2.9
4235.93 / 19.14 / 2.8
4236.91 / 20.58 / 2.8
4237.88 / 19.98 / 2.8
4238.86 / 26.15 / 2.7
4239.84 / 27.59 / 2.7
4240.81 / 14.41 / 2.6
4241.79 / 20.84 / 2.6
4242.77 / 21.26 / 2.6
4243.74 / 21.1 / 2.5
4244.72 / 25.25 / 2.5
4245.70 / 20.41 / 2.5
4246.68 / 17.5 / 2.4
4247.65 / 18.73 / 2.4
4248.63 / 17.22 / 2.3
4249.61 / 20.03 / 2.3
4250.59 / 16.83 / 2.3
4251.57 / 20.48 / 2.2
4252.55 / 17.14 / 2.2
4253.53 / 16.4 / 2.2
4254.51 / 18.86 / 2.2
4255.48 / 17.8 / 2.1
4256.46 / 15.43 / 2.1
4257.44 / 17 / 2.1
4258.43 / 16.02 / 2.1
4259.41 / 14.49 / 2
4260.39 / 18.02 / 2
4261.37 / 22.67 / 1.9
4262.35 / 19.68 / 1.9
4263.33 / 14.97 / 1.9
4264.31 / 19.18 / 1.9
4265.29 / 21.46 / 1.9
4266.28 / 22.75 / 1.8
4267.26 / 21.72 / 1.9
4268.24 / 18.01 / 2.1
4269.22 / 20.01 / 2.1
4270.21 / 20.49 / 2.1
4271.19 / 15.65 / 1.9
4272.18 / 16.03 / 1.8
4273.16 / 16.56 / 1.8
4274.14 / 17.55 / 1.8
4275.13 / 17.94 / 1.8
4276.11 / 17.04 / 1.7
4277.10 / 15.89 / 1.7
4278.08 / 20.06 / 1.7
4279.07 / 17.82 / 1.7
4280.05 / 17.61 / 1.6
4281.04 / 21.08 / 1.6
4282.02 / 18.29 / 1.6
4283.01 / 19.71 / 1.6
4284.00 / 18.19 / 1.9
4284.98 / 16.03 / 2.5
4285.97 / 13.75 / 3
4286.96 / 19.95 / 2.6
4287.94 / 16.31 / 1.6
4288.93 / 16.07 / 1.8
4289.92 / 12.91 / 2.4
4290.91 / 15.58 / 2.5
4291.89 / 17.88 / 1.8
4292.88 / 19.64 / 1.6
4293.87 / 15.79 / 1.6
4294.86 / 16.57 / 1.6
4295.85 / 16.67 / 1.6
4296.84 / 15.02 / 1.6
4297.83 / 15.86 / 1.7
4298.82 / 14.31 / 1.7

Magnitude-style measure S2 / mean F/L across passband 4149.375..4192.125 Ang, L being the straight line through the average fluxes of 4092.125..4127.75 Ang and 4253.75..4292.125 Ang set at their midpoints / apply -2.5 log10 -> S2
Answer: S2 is 0.09 mag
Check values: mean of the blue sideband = 17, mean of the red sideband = 17.9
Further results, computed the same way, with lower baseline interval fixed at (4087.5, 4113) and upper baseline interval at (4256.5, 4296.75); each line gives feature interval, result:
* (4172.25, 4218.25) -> 0.06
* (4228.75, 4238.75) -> -0.10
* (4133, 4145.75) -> 0.09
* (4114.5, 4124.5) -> 0.00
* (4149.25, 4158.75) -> 0.10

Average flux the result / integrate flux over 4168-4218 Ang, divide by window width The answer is 16.4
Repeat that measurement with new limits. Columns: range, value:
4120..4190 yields 16.2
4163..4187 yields 15.7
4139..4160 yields 15.7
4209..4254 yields 18.7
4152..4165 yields 16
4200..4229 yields 17.4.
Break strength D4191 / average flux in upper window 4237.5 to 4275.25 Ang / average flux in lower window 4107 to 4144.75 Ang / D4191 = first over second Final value 1.13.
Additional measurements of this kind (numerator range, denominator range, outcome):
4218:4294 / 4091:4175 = 1.11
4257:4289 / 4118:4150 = 1.09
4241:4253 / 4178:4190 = 1.23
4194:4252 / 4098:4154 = 1.09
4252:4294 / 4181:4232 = 1.05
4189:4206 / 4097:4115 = 1.02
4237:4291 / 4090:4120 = 1.09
